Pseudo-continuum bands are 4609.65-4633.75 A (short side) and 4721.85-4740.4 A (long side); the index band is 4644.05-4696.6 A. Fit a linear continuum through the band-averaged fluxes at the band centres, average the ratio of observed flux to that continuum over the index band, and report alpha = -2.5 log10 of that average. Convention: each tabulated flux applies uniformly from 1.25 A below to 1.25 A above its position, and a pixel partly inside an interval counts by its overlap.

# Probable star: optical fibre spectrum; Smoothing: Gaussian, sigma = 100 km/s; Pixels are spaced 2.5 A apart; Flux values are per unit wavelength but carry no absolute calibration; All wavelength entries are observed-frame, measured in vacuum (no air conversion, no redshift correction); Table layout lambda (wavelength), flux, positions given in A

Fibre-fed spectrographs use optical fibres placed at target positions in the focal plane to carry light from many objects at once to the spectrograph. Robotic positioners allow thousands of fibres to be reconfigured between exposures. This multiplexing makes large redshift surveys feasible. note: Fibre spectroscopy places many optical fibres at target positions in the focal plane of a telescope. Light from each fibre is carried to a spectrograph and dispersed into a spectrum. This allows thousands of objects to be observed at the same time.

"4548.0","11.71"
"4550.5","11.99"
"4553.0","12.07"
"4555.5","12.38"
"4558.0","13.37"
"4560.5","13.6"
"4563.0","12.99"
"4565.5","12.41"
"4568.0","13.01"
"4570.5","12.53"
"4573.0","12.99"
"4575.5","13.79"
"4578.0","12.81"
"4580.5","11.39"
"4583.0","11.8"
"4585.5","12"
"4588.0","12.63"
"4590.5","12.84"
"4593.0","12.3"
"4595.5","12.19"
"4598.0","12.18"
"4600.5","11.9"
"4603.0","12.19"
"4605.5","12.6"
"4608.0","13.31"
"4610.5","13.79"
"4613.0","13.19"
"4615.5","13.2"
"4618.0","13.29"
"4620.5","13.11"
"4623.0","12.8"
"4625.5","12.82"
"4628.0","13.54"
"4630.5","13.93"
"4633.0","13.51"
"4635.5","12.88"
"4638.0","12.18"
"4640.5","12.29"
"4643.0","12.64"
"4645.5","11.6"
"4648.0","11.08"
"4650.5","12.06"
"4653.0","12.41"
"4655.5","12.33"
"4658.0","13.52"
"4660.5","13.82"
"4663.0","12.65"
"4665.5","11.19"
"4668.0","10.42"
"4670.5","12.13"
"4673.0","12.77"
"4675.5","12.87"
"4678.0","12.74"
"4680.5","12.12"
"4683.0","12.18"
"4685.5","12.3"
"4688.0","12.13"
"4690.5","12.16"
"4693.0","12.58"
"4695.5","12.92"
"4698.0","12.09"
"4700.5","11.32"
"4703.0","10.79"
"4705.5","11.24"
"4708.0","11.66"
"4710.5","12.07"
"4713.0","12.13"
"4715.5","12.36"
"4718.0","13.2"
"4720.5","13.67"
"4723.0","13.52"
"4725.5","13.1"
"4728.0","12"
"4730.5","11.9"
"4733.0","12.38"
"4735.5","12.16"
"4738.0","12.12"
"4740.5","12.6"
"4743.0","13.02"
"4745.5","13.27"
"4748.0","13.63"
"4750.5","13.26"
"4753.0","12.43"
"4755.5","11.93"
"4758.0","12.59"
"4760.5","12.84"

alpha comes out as 0.055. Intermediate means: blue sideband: 13.3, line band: 12.3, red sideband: 12.5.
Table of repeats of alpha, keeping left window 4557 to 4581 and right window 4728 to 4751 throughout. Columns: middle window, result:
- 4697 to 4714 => 0.10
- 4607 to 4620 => -0.04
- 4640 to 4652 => 0.08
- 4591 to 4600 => 0.06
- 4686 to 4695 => 0.03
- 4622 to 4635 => -0.04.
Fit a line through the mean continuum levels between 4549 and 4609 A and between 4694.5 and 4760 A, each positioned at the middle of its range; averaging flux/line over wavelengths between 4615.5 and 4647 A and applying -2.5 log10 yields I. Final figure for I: -0.03 mag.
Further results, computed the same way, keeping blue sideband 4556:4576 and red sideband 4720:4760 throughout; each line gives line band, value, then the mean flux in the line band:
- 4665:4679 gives 0.068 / 12.1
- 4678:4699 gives 0.040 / 12.3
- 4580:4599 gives 0.068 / 12.2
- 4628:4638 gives -0.032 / 13.3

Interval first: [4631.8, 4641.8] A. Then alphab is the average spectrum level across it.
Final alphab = 12.7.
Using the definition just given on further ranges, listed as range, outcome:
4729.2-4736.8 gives 12.1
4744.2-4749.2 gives 13.4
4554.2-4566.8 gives 12.9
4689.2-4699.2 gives 12.4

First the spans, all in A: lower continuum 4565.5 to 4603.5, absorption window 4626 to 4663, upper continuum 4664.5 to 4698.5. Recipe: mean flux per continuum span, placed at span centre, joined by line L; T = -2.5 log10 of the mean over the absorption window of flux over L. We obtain -0.036 mag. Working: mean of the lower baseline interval 12.4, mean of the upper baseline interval 12.2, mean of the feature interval 12.7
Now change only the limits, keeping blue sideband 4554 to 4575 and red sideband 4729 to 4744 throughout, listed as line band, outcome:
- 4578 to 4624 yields 0.02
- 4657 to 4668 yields 0.01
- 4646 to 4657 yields 0.06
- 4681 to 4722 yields 0.02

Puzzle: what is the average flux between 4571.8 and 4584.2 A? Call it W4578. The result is 12.6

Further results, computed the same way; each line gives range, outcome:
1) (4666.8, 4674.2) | 11.8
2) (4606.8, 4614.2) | 13.4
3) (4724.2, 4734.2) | 12.4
